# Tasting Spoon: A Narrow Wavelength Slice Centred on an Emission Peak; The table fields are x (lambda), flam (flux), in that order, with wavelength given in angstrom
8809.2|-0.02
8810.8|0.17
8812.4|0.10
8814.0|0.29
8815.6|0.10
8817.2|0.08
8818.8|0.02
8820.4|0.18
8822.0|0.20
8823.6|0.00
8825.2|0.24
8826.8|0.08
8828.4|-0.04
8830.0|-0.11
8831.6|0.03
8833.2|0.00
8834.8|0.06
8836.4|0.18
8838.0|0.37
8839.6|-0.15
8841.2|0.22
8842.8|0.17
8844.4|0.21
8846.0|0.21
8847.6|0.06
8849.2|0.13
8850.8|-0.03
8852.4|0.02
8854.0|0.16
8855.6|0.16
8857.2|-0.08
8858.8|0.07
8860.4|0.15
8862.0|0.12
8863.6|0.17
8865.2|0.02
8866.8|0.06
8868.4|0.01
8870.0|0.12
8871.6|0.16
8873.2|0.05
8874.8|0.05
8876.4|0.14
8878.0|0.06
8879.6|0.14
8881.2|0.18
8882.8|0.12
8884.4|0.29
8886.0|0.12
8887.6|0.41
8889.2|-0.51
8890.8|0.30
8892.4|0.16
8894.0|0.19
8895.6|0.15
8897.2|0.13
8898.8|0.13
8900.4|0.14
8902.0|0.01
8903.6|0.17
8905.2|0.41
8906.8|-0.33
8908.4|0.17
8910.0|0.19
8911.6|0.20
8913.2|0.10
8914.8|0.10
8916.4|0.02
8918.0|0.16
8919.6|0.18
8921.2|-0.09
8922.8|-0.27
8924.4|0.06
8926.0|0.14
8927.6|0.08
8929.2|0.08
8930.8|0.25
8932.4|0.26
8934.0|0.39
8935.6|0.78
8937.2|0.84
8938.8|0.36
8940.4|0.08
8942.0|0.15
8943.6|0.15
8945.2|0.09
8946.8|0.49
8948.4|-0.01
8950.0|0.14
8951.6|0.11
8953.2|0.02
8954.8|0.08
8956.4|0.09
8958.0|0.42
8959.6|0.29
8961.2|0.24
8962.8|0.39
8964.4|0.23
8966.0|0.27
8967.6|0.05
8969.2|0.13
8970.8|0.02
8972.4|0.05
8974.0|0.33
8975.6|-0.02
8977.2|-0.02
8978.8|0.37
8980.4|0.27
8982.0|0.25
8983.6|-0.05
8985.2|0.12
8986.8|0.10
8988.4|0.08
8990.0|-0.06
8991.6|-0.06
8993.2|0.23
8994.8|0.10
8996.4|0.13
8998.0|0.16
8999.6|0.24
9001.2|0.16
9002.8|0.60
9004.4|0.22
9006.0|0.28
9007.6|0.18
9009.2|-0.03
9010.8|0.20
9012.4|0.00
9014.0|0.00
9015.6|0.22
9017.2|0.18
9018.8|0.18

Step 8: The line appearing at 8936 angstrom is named H-gamma 4340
